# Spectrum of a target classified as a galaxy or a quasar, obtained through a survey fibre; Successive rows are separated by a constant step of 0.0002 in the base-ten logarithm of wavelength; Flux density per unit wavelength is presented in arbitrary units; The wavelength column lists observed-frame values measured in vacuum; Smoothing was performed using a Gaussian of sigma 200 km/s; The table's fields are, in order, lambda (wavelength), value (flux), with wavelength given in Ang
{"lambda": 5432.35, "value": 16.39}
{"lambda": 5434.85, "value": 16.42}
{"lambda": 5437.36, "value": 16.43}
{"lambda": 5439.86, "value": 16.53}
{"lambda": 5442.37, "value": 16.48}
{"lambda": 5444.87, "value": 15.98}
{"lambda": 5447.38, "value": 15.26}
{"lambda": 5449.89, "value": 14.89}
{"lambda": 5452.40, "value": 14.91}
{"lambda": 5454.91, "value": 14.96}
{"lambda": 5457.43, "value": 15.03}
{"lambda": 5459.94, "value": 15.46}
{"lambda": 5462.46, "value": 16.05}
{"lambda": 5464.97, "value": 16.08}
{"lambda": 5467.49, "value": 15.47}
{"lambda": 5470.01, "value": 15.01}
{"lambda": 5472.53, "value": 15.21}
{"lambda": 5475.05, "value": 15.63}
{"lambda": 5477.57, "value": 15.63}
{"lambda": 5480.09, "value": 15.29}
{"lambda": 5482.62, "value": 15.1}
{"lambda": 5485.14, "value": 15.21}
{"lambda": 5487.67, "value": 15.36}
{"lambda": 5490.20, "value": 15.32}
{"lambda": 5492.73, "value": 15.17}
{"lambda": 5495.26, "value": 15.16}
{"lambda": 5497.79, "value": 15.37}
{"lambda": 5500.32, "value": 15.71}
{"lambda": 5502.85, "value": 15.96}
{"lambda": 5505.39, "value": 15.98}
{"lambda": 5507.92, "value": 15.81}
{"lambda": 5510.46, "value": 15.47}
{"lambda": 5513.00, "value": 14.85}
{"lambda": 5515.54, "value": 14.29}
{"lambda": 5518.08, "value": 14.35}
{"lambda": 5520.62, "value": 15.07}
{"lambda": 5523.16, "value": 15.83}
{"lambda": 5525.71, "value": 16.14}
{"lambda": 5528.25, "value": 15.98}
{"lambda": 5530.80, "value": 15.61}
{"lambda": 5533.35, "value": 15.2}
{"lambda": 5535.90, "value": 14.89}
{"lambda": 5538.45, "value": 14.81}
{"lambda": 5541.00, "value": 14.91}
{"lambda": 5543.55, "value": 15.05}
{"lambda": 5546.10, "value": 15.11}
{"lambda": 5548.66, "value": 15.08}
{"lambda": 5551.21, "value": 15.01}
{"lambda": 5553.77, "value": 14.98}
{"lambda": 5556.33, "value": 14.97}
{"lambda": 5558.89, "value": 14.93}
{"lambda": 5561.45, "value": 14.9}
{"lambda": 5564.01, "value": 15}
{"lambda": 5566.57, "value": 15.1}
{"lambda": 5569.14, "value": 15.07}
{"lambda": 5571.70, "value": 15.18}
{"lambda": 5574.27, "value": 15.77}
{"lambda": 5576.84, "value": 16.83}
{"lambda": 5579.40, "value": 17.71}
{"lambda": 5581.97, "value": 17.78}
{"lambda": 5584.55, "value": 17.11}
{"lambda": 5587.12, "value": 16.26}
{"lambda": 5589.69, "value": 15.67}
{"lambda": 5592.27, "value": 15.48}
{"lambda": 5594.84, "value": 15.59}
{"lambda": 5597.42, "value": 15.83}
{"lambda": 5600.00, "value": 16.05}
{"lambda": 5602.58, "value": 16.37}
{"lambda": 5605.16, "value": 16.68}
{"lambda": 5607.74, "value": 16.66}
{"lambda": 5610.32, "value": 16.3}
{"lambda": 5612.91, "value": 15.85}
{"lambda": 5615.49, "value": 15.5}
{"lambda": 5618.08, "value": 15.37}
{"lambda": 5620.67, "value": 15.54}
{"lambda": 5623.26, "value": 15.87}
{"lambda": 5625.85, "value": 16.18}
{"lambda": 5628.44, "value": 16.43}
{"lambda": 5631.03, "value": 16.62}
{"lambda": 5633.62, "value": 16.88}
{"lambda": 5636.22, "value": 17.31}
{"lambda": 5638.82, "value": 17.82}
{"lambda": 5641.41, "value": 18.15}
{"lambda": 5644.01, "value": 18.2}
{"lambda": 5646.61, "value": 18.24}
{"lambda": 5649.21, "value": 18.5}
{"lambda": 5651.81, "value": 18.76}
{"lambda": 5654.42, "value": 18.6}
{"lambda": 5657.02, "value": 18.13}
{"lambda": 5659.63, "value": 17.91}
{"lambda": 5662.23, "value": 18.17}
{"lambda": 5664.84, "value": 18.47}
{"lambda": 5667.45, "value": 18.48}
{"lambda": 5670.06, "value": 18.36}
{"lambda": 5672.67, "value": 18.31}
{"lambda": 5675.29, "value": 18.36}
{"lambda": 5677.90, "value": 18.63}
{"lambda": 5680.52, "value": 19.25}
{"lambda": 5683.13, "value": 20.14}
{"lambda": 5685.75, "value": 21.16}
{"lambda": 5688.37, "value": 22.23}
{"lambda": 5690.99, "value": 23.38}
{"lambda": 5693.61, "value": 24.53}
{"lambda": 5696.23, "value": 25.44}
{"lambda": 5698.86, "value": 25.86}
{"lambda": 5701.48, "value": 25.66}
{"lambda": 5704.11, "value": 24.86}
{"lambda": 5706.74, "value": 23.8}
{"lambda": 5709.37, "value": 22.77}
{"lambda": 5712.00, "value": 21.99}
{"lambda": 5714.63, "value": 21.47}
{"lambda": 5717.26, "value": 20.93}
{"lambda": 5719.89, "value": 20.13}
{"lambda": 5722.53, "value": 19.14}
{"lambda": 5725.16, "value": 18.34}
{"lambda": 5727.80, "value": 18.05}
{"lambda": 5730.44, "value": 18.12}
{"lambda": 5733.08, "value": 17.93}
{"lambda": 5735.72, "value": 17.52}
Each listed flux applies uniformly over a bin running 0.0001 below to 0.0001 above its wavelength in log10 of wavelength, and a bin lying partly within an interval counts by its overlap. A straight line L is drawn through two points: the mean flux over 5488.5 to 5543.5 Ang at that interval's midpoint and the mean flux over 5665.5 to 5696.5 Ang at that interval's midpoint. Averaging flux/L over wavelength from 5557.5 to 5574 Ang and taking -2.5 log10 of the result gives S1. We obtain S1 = 0.12 mag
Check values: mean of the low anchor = 15.3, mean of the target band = 15.1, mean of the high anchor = 20.5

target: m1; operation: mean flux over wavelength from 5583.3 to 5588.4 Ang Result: 16.7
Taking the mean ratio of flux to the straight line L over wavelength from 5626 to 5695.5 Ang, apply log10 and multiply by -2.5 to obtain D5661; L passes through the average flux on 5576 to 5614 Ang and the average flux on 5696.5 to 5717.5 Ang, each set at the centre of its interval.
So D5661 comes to 0.10 mag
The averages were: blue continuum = 16.4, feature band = 18.9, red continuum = 23.6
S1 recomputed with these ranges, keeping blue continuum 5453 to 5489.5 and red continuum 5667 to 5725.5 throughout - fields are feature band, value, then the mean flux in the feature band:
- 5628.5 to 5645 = 0.15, 17.4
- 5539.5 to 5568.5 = 0.18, 15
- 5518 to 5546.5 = 0.12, 15.3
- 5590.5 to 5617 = 0.19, 16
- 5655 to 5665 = 0.13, 18.2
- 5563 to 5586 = 0.13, 16.2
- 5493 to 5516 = 0.06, 15.4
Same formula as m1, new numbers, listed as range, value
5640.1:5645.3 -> 18.2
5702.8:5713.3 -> 23.3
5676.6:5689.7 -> 20.3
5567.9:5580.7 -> 16.1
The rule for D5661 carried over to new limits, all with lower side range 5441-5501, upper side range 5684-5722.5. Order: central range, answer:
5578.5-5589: 0.12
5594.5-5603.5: 0.22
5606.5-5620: 0.25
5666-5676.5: 0.19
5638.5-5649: 0.16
